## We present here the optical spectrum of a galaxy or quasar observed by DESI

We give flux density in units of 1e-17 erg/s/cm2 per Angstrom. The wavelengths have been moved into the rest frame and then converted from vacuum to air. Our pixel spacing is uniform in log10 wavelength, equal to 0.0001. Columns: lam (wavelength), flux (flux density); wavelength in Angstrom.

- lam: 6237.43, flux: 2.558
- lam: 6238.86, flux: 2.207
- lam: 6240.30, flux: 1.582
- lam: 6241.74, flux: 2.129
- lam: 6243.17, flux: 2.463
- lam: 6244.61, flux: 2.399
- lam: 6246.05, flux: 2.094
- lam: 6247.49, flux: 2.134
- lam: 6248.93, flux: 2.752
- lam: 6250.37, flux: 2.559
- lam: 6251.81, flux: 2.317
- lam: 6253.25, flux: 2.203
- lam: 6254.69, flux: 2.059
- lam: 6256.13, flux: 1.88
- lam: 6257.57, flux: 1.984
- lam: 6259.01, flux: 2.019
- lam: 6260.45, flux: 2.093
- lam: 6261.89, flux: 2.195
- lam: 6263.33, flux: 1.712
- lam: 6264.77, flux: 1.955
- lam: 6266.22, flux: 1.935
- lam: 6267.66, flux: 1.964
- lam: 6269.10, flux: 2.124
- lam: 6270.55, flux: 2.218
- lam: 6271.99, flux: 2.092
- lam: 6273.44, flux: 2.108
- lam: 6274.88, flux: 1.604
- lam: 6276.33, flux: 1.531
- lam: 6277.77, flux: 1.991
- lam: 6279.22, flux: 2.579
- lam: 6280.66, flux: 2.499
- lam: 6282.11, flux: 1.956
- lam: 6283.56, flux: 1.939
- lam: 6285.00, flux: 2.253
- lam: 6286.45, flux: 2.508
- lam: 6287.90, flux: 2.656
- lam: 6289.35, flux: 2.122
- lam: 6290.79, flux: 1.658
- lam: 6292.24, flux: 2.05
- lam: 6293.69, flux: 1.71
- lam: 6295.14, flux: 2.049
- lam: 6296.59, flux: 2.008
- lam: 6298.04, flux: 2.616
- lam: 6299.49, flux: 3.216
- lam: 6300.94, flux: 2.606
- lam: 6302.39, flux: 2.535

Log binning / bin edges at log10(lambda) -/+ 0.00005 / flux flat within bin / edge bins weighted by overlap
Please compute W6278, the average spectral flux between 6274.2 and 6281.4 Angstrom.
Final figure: 2.04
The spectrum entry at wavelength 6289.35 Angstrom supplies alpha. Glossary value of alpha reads 2.122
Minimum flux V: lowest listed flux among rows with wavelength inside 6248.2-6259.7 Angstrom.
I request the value 1.88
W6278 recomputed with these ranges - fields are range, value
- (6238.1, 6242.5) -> 1.99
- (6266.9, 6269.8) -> 2.05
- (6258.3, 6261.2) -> 2.06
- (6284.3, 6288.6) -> 2.47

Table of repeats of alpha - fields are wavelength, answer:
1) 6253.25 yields 2.203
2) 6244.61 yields 2.399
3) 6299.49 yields 3.216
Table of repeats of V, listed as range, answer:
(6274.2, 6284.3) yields 1.531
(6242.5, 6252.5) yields 2.094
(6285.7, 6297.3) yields 1.658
